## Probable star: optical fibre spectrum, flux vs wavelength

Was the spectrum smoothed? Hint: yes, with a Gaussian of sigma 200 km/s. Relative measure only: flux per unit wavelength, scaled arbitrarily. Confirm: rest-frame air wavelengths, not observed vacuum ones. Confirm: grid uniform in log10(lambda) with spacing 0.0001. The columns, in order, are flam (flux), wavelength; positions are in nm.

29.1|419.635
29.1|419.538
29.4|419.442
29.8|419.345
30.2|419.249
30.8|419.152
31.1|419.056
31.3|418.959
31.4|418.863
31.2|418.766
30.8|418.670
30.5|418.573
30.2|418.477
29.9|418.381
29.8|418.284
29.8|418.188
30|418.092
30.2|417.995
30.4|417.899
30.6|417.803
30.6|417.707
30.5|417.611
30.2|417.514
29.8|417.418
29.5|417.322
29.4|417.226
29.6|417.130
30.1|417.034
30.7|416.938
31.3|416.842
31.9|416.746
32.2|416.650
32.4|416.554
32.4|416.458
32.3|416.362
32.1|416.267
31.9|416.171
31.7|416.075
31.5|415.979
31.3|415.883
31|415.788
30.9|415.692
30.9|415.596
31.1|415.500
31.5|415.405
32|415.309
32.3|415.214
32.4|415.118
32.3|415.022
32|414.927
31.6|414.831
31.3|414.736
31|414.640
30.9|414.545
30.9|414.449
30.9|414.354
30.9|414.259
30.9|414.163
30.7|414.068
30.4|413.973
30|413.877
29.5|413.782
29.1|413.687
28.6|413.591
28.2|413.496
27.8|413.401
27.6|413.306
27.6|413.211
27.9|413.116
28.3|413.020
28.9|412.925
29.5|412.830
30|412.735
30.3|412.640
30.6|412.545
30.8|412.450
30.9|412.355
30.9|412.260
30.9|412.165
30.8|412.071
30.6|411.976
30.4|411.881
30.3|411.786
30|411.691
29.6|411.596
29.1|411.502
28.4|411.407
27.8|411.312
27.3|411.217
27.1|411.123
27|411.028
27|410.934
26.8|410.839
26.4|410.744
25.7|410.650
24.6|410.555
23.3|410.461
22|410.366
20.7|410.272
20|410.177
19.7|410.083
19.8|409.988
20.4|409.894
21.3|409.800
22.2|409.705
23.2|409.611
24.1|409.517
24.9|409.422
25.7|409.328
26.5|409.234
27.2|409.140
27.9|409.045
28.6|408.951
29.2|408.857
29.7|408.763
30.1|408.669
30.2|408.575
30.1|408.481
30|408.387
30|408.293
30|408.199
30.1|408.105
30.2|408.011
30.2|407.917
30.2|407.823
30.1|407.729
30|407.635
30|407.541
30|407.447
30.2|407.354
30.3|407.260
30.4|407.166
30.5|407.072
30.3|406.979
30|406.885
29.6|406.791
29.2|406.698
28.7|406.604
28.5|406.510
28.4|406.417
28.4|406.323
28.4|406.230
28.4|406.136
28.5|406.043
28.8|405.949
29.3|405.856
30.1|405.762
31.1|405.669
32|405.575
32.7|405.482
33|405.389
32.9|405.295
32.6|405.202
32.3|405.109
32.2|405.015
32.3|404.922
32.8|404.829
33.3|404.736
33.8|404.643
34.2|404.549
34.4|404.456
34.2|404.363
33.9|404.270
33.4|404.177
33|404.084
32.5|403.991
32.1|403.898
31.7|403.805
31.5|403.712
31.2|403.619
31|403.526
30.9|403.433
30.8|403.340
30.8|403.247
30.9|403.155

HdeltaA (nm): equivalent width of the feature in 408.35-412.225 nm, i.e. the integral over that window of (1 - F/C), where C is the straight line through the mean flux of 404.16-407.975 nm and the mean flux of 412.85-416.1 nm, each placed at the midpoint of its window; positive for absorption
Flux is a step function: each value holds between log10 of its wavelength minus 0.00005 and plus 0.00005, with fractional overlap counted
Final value 0.525 nm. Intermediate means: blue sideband 30.9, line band 26.5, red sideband 30.4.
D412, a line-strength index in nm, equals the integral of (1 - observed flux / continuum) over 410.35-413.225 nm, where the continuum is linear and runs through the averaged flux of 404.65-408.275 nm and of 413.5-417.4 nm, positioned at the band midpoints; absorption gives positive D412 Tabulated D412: 0.22 nm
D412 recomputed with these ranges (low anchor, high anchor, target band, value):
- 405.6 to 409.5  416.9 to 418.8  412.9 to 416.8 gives -0.106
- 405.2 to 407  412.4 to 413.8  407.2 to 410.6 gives 0.326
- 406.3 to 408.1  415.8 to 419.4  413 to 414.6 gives 0.051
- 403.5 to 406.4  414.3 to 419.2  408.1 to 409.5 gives 0.133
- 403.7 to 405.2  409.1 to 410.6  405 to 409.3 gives -0.328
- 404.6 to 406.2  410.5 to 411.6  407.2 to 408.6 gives -0.026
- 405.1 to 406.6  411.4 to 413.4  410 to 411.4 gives 0.242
